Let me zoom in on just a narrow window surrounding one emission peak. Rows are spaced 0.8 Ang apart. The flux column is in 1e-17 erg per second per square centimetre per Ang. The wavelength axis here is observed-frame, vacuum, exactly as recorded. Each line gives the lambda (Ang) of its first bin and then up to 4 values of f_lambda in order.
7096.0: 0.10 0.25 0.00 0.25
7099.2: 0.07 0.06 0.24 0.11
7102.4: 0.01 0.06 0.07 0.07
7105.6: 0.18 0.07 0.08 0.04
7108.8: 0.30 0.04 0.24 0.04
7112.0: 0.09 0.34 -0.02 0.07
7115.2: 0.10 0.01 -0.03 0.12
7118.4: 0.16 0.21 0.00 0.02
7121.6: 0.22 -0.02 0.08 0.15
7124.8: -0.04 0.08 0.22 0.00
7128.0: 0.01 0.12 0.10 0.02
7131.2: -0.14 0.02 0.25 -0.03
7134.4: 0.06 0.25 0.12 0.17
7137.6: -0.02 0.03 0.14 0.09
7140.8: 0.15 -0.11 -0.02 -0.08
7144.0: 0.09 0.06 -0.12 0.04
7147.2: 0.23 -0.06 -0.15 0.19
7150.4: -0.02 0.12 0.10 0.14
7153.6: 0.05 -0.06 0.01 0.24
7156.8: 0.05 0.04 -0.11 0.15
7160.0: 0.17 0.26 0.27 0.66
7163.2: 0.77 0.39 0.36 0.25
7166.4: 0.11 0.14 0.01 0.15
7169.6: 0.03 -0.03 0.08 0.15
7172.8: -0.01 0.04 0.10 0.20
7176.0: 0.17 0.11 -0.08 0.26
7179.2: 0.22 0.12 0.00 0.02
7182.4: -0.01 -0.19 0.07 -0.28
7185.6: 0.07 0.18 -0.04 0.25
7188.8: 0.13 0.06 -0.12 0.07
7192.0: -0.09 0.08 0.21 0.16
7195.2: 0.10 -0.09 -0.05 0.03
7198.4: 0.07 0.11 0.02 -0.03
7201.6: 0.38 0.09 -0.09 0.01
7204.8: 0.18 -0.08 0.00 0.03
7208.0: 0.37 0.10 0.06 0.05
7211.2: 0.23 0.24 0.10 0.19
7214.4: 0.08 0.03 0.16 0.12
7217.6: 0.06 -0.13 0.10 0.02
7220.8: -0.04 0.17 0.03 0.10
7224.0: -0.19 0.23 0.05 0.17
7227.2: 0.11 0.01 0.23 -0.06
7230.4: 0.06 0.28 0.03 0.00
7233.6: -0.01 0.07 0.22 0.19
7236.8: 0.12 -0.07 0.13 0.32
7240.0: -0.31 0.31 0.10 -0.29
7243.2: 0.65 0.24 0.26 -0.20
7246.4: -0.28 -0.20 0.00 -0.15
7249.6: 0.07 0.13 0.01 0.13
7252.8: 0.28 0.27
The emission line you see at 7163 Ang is H-gamma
